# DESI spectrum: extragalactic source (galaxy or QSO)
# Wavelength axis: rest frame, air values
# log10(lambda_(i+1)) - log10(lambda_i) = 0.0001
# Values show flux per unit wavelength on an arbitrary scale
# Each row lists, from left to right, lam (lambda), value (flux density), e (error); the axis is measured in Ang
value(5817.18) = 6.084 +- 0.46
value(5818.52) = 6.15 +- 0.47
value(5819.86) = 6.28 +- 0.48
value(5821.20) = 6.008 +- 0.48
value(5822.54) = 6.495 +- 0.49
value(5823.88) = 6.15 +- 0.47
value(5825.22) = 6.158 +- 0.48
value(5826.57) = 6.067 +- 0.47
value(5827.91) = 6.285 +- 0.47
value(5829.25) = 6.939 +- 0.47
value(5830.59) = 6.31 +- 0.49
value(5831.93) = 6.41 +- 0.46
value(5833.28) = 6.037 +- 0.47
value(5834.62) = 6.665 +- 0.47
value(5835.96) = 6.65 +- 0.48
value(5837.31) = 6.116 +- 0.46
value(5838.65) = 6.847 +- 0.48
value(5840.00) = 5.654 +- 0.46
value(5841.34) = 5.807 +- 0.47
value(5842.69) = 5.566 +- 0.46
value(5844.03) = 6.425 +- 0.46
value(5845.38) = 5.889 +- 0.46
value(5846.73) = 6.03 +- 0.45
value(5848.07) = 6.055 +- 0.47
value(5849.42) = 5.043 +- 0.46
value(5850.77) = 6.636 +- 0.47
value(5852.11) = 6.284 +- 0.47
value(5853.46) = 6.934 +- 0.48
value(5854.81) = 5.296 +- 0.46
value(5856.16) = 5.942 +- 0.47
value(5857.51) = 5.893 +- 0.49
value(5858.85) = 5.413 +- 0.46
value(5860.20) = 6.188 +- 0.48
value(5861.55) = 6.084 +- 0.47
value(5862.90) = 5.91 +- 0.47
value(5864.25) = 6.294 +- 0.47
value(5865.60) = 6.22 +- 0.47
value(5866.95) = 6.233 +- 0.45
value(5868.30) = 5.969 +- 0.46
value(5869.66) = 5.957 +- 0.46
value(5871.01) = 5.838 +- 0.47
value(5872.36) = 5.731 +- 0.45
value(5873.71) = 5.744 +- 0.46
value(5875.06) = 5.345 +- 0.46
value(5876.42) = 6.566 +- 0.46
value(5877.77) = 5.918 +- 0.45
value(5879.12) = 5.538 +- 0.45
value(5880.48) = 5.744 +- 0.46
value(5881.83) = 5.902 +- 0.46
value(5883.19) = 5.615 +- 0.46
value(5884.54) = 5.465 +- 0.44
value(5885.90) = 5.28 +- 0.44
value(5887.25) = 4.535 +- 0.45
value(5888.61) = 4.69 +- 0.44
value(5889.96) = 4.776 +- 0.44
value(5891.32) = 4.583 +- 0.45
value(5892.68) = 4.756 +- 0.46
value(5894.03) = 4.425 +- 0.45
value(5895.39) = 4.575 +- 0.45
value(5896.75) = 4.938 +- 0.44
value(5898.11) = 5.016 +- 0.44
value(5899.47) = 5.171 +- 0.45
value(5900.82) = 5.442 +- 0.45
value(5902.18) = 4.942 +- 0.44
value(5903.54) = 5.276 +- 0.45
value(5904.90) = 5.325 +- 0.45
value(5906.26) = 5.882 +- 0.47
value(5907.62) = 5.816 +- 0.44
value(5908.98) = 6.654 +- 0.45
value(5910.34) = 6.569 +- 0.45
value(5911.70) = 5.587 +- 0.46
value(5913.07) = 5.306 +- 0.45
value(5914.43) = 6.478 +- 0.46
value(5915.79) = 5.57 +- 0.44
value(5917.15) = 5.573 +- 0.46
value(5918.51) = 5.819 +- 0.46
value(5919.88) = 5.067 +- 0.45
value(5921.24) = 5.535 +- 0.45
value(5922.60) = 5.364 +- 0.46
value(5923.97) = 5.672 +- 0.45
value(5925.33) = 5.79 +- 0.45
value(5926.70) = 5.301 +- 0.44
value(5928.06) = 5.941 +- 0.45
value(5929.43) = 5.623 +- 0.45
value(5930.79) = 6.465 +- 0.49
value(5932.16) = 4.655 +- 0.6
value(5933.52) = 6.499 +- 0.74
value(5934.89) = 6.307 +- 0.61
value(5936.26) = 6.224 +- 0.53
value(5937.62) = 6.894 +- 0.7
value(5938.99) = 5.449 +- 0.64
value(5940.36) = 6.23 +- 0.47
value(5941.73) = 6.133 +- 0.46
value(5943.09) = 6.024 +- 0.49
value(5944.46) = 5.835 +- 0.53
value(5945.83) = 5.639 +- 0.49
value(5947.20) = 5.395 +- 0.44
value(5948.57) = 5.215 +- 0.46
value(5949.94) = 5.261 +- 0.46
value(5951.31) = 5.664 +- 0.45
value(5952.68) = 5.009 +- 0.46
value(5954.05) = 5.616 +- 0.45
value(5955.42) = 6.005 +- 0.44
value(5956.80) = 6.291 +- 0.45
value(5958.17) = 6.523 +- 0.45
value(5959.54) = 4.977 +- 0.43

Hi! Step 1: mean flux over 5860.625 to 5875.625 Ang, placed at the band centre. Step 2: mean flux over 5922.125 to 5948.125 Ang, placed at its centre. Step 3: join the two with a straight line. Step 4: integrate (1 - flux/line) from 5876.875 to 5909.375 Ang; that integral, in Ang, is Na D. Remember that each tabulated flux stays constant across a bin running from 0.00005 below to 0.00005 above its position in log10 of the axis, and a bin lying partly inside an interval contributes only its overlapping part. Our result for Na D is 3.6 Ang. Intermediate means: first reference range 5.95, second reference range 5.86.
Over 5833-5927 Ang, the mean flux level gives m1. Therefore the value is 5.7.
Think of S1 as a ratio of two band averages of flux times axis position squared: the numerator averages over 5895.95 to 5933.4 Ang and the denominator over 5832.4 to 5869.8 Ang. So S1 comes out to 0.9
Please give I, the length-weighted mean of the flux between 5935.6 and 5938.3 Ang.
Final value 6.58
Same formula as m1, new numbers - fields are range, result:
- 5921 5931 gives 5.68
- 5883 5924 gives 5.34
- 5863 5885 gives 5.88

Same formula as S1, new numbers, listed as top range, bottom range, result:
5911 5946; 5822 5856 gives 0.97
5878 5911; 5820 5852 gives 0.87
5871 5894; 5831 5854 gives 0.88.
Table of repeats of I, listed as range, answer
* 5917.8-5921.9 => 5.47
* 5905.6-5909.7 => 6.12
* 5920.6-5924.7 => 5.53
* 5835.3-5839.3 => 6.53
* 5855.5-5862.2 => 5.91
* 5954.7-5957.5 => 6.13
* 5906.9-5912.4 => 6.15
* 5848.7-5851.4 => 5.82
